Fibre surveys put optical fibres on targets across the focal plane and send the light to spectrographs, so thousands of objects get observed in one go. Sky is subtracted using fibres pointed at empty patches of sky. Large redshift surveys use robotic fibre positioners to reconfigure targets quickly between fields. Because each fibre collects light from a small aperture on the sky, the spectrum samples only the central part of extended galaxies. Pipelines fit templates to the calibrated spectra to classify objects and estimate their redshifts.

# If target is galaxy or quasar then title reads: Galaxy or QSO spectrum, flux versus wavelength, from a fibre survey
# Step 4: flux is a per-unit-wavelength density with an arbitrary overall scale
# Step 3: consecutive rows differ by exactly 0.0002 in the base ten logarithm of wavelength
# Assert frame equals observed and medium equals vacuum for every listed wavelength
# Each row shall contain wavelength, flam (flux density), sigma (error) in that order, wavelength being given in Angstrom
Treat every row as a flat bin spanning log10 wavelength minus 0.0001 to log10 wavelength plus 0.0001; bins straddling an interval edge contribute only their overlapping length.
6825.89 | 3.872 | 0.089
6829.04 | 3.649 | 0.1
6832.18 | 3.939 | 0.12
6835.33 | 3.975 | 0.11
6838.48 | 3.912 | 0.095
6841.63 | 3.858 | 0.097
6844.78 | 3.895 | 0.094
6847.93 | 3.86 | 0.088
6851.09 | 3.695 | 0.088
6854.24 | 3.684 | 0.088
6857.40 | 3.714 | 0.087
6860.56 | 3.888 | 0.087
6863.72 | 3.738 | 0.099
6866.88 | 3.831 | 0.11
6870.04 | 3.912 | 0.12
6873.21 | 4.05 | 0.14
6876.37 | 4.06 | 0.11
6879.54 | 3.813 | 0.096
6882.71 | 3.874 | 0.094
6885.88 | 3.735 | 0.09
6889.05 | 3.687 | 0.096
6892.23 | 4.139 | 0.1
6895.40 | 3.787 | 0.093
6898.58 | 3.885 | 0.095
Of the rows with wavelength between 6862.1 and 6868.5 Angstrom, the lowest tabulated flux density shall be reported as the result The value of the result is 3.738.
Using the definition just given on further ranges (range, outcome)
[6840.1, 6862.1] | 3.684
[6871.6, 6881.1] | 3.813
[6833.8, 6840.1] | 3.912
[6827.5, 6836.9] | 3.649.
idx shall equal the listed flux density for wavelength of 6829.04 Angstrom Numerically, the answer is 3.649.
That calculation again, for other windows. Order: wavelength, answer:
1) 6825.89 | 3.872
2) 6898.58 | 3.885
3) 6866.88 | 3.831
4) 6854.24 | 3.684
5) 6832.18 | 3.939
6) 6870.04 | 3.912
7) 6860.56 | 3.888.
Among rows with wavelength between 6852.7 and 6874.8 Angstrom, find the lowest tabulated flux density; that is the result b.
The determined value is 3.684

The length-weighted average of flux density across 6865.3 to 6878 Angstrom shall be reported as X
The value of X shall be 3.96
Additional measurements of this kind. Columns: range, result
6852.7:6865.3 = 3.76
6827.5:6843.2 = 3.87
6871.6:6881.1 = 3.97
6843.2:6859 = 3.77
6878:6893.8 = 3.85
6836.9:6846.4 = 3.89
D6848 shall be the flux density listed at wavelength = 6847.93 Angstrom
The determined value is 3.86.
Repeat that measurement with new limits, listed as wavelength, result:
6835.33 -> 3.975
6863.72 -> 3.738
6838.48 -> 3.912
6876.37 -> 4.06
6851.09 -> 3.695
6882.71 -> 3.874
